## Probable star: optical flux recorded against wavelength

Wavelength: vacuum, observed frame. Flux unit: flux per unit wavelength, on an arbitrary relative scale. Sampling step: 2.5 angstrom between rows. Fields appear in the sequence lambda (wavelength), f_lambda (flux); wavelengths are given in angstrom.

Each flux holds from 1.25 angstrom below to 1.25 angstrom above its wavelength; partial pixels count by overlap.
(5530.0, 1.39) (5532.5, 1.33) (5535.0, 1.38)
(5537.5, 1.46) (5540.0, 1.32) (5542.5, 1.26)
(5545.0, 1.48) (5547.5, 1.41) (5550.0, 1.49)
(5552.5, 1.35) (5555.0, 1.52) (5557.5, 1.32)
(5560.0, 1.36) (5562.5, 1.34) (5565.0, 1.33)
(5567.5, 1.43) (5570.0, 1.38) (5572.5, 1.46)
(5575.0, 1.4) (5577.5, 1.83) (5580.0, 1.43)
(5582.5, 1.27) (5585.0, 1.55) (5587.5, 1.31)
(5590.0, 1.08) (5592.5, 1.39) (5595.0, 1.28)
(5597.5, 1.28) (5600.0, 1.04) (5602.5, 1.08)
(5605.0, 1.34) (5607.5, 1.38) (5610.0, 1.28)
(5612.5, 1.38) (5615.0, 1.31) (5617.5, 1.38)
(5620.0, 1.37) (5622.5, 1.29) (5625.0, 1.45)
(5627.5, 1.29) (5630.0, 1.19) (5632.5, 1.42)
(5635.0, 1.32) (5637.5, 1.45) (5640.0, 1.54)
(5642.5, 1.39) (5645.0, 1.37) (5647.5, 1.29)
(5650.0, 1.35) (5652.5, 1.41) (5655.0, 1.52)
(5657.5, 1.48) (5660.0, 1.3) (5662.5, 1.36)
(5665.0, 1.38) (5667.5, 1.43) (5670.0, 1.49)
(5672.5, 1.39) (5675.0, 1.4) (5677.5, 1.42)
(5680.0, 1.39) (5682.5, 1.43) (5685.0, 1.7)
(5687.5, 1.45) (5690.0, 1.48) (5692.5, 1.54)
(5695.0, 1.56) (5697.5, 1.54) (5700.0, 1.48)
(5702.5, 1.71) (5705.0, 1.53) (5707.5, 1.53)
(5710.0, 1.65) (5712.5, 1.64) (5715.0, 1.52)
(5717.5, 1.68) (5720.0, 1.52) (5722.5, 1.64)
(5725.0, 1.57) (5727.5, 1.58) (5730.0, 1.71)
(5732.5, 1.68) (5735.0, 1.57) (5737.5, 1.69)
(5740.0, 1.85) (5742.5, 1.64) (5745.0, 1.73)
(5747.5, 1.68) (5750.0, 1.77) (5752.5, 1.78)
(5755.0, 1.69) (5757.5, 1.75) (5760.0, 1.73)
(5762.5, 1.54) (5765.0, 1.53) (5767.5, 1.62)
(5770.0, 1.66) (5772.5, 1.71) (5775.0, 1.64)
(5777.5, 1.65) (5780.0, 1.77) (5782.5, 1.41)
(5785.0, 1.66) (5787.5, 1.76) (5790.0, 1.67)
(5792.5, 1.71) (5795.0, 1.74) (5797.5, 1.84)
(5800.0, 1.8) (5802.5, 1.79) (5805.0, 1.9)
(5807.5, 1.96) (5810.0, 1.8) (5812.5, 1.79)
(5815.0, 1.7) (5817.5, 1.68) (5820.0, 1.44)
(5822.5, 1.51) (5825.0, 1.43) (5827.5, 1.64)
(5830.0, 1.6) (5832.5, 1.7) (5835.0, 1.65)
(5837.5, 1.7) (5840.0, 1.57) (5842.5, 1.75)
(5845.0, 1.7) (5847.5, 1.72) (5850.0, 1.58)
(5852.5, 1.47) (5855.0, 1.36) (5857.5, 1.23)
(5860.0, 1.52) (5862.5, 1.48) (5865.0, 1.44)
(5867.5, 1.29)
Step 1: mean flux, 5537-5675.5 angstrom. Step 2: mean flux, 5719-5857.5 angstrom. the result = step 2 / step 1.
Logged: 1.2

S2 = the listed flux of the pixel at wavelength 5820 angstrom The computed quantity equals 1.44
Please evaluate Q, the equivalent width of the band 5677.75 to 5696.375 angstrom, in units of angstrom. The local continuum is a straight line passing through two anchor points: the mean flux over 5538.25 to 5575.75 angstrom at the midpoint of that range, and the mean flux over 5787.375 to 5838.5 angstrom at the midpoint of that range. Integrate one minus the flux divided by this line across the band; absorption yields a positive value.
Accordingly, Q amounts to 0.6 angstrom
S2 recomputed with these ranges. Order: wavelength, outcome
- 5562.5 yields 1.34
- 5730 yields 1.71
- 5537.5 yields 1.46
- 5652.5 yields 1.41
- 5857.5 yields 1.23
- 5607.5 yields 1.38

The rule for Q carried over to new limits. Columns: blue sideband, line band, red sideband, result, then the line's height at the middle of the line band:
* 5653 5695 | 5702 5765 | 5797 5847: -4.19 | 1.55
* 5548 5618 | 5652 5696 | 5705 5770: 2.24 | 1.53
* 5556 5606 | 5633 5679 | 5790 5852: 1.55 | 1.45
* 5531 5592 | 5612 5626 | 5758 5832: 1.00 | 1.47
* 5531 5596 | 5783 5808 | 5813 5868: -3.82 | 1.53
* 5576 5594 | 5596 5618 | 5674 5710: 2.44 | 1.43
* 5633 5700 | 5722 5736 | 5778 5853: -0.77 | 1.54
